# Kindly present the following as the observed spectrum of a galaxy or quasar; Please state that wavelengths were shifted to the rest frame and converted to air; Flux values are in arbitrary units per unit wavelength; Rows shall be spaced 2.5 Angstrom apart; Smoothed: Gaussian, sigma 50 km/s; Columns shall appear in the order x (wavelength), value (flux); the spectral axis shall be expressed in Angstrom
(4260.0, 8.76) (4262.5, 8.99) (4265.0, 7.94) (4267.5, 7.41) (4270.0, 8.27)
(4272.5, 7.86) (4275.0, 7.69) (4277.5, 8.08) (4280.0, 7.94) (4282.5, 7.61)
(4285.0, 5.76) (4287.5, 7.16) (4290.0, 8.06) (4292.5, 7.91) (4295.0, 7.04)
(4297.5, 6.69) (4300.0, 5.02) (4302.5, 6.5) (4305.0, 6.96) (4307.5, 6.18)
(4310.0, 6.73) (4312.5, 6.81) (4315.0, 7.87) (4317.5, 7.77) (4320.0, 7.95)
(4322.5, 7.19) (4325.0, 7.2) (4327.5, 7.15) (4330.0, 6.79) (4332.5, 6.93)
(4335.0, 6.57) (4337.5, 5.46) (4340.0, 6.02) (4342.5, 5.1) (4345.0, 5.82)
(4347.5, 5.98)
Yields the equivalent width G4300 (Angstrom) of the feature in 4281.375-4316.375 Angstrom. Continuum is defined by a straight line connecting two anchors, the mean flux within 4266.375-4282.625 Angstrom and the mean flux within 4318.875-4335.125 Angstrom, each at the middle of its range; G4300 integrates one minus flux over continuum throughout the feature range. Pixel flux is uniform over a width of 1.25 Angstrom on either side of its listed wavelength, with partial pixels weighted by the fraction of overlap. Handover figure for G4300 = 3.0 Angstrom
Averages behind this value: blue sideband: 7.86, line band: 6.88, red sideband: 7.14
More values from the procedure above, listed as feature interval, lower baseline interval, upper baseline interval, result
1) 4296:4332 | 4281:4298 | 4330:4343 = -1.5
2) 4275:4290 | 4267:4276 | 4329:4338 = 0.4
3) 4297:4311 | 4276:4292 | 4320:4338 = 1.7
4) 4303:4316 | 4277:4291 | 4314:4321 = 1.5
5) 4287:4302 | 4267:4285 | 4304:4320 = 1.0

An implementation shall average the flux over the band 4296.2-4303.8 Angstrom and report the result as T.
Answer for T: 6.08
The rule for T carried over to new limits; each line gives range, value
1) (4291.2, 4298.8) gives 7.2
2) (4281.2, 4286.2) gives 6.71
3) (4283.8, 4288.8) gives 6.48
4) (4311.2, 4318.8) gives 7.48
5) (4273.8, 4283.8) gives 7.82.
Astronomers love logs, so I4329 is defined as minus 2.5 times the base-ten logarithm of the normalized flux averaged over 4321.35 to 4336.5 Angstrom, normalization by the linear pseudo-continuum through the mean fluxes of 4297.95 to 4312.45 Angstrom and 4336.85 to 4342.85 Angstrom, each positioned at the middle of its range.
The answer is -0.189 mag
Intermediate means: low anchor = 6.34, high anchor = 5.6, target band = 6.95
